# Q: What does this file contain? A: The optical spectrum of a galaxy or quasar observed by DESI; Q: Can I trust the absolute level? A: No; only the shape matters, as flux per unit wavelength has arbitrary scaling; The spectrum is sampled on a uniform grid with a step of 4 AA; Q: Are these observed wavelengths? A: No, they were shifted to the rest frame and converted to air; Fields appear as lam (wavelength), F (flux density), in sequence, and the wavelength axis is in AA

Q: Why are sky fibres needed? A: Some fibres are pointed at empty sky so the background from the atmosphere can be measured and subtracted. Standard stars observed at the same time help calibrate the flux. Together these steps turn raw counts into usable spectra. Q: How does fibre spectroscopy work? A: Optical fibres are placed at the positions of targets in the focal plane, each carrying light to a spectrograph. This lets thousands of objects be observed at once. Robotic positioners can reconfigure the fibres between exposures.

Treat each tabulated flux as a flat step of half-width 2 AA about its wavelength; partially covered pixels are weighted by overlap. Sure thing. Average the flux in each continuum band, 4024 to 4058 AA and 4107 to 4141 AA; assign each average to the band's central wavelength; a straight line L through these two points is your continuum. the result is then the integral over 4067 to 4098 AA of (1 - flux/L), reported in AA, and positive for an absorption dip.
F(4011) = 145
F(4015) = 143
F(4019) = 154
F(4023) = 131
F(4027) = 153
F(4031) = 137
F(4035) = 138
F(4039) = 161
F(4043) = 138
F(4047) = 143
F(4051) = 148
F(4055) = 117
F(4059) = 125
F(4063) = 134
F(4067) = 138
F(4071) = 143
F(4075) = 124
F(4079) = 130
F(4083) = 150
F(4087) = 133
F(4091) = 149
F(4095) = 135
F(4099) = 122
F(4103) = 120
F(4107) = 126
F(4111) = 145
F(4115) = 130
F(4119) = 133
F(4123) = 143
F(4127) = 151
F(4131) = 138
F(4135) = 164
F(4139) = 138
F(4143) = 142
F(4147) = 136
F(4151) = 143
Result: 0.9 AA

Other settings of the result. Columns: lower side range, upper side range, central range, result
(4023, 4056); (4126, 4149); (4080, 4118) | 2.45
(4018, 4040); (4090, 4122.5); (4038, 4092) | 0.58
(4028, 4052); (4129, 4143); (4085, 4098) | 0.68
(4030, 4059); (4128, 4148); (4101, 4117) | 1.41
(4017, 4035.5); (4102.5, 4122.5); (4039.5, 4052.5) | -0.40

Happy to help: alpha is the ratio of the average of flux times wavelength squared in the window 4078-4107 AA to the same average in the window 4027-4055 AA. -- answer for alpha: 1.0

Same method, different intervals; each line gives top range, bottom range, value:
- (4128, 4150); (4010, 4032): 1.06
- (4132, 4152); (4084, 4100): 1.08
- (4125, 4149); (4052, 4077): 1.15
